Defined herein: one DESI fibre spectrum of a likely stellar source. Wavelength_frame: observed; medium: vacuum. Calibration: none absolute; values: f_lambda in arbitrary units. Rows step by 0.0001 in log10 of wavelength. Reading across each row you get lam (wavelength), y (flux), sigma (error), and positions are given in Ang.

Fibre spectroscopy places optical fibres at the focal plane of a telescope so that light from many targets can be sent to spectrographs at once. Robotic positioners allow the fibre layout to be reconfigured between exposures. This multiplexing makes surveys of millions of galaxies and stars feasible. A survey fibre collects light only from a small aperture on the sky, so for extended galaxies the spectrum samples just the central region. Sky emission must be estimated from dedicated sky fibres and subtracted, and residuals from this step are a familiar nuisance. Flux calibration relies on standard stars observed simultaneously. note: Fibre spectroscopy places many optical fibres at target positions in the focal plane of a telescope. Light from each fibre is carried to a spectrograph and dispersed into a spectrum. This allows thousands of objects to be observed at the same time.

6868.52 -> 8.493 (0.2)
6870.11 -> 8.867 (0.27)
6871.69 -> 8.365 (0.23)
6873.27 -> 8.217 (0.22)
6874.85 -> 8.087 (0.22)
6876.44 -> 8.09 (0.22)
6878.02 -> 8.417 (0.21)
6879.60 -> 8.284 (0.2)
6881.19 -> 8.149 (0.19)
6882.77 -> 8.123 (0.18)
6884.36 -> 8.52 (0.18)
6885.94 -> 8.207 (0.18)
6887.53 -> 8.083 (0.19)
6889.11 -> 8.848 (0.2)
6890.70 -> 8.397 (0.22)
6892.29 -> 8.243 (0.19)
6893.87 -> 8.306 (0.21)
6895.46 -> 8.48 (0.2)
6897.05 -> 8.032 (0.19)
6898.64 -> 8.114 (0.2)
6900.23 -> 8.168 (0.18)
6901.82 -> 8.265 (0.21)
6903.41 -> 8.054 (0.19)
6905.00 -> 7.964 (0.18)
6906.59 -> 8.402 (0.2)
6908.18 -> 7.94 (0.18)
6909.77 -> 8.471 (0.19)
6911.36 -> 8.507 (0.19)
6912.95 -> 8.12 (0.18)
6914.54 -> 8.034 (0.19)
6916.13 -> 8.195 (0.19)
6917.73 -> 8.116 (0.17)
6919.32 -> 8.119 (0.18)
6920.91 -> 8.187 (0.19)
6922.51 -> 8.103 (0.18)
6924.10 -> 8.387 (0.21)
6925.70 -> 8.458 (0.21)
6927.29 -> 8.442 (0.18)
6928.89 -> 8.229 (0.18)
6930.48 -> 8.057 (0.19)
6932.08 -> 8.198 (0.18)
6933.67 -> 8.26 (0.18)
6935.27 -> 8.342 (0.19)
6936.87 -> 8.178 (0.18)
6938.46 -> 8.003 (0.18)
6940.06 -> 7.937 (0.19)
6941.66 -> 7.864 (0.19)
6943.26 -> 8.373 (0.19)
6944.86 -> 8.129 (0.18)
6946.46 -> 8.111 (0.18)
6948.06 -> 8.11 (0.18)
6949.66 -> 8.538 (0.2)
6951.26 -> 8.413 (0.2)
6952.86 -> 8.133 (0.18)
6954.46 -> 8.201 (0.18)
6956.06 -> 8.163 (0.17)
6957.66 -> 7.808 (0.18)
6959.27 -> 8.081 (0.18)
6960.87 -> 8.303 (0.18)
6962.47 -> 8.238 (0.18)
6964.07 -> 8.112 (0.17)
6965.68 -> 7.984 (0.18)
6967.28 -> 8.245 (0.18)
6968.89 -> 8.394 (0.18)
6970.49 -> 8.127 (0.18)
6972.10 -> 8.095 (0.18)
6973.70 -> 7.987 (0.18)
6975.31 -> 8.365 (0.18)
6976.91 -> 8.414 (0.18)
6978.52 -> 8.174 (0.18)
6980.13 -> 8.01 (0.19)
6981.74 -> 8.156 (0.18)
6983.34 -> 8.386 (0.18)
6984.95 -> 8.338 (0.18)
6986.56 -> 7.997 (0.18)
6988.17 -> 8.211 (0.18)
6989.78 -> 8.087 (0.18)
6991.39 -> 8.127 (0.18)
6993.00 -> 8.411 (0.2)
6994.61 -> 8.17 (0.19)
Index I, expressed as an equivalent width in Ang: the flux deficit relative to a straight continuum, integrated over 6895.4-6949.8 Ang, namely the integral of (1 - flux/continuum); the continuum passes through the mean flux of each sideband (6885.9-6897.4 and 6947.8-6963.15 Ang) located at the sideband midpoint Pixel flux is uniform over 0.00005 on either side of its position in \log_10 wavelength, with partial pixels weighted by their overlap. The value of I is 0.6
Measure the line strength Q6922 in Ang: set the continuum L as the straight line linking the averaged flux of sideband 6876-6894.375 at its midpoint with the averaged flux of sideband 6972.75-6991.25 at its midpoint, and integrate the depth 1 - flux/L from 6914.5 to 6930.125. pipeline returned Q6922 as 0.1 Ang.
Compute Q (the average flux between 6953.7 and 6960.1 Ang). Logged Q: 8.06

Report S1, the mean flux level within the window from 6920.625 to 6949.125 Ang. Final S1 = 8.19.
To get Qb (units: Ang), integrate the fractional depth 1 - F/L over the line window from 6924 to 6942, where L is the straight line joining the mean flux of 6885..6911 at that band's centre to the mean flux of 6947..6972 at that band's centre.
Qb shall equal 0.0 Ang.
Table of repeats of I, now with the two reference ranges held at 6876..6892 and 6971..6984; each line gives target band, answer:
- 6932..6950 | 0.2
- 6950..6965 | 0.1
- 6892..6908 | 0.2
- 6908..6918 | 0.1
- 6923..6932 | 0.0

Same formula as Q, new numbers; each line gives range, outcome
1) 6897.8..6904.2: 8.14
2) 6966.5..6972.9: 8.21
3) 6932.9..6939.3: 8.19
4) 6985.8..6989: 8.1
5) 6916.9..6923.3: 8.12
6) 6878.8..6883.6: 8.18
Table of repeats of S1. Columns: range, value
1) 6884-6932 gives 8.25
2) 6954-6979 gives 8.17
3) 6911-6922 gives 8.17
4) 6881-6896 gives 8.34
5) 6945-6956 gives 8.24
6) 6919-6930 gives 8.28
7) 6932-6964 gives 8.17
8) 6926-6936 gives 8.27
